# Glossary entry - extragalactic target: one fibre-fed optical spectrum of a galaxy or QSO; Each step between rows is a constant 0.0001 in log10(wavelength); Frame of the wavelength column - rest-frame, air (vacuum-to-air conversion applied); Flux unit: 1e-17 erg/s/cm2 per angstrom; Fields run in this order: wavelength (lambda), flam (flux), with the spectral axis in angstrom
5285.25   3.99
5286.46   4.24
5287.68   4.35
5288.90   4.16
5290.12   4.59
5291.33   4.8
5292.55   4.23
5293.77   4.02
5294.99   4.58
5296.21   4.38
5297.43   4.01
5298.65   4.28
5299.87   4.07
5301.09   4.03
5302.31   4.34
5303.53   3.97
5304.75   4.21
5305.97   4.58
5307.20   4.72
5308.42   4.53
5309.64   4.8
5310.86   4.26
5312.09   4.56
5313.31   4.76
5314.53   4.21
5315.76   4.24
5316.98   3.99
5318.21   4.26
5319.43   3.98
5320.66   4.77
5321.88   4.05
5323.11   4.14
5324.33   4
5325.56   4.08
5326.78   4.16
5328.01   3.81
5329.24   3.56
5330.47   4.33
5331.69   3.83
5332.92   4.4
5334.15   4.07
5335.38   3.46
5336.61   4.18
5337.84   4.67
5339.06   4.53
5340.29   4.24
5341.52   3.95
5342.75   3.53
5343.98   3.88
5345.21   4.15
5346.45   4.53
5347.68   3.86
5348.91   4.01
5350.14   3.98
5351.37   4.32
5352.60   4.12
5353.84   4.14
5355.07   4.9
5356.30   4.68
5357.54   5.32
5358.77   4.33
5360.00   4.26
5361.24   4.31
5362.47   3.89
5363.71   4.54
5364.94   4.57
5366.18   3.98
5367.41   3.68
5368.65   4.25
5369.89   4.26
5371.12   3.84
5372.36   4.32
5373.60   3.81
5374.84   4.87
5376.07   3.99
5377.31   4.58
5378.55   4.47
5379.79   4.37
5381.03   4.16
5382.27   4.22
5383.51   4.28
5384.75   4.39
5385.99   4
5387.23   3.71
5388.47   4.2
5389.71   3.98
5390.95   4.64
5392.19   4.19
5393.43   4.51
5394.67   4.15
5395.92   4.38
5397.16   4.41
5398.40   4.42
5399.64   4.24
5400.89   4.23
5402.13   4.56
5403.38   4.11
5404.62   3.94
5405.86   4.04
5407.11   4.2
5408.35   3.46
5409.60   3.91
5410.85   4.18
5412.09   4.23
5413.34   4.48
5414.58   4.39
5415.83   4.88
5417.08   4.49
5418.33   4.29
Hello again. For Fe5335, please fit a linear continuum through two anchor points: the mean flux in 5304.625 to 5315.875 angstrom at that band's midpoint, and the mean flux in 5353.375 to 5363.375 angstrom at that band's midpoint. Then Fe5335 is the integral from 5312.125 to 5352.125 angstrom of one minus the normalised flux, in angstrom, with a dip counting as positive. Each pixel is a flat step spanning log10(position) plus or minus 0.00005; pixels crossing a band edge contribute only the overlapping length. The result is 3.3 angstrom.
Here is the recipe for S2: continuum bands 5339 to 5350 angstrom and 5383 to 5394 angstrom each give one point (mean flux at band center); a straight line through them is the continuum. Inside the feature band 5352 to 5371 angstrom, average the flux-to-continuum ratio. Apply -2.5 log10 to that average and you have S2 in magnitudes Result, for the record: -0.06 mag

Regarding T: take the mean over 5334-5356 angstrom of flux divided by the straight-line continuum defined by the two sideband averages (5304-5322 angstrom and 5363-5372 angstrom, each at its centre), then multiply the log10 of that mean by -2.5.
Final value 0.03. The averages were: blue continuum 4.4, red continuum 4.16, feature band 4.15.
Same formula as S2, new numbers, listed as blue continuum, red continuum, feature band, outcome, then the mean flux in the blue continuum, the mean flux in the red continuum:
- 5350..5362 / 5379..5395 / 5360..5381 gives 0.03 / 4.45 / 4.22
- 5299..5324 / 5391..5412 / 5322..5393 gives 0.02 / 4.32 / 4.2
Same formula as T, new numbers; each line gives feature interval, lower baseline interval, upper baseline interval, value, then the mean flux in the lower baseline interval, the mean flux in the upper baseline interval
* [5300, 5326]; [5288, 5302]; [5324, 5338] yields -0.038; 4.29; 4.02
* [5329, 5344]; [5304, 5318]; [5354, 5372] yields 0.081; 4.43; 4.34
